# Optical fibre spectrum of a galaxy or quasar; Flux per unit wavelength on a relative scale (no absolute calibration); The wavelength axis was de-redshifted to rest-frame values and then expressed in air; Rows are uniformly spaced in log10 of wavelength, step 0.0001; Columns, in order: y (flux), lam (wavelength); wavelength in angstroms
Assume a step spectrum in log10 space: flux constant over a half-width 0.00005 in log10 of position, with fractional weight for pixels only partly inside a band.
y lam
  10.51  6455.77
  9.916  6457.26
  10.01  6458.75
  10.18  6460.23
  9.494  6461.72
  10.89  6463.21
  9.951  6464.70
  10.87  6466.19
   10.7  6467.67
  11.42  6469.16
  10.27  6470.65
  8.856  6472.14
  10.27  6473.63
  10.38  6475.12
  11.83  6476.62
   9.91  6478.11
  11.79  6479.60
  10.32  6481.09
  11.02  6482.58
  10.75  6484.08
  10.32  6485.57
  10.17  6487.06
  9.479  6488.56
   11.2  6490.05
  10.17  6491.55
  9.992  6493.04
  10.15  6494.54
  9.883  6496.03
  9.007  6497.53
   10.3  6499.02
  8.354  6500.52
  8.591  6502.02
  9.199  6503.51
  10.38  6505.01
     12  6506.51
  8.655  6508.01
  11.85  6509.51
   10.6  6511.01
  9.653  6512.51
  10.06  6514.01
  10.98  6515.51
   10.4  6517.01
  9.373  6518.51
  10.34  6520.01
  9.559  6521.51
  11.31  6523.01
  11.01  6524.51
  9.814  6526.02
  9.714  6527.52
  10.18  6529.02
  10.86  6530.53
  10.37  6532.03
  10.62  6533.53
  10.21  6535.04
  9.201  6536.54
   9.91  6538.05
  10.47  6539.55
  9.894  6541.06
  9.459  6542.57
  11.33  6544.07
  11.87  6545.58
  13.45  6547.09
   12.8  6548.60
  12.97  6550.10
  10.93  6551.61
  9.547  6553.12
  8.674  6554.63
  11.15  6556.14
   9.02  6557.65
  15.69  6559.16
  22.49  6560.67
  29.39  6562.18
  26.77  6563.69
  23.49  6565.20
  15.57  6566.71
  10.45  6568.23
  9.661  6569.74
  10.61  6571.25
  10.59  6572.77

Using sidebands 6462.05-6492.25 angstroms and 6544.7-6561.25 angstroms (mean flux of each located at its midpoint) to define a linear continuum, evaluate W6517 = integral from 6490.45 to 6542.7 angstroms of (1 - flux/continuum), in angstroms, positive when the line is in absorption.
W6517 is 6.5 angstroms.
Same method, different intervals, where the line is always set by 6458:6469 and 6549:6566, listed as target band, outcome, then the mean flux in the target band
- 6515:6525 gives 2.5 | 10.4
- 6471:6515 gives 7.2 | 10.2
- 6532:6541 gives 2.9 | 10.1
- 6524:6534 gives 2.9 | 10.3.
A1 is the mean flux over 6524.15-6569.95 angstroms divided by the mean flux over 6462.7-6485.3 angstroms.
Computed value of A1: 1.2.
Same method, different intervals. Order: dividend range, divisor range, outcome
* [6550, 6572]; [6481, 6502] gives 1.51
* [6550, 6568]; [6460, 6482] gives 1.55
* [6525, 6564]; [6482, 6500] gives 1.22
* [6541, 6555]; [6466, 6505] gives 1.10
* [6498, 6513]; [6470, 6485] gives 0.94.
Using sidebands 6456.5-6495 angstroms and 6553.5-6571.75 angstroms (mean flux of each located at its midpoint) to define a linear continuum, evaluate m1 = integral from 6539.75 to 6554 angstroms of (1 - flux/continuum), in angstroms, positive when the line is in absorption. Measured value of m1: 3.5 angstroms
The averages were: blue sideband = 10.4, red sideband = 16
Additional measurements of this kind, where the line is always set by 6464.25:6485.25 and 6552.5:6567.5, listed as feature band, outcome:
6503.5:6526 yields 5.4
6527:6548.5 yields 6.8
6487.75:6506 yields 3.8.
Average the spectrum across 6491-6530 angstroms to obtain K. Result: 10.1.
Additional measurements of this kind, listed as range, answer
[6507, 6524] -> 10.3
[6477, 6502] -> 10.2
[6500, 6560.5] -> 10.6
